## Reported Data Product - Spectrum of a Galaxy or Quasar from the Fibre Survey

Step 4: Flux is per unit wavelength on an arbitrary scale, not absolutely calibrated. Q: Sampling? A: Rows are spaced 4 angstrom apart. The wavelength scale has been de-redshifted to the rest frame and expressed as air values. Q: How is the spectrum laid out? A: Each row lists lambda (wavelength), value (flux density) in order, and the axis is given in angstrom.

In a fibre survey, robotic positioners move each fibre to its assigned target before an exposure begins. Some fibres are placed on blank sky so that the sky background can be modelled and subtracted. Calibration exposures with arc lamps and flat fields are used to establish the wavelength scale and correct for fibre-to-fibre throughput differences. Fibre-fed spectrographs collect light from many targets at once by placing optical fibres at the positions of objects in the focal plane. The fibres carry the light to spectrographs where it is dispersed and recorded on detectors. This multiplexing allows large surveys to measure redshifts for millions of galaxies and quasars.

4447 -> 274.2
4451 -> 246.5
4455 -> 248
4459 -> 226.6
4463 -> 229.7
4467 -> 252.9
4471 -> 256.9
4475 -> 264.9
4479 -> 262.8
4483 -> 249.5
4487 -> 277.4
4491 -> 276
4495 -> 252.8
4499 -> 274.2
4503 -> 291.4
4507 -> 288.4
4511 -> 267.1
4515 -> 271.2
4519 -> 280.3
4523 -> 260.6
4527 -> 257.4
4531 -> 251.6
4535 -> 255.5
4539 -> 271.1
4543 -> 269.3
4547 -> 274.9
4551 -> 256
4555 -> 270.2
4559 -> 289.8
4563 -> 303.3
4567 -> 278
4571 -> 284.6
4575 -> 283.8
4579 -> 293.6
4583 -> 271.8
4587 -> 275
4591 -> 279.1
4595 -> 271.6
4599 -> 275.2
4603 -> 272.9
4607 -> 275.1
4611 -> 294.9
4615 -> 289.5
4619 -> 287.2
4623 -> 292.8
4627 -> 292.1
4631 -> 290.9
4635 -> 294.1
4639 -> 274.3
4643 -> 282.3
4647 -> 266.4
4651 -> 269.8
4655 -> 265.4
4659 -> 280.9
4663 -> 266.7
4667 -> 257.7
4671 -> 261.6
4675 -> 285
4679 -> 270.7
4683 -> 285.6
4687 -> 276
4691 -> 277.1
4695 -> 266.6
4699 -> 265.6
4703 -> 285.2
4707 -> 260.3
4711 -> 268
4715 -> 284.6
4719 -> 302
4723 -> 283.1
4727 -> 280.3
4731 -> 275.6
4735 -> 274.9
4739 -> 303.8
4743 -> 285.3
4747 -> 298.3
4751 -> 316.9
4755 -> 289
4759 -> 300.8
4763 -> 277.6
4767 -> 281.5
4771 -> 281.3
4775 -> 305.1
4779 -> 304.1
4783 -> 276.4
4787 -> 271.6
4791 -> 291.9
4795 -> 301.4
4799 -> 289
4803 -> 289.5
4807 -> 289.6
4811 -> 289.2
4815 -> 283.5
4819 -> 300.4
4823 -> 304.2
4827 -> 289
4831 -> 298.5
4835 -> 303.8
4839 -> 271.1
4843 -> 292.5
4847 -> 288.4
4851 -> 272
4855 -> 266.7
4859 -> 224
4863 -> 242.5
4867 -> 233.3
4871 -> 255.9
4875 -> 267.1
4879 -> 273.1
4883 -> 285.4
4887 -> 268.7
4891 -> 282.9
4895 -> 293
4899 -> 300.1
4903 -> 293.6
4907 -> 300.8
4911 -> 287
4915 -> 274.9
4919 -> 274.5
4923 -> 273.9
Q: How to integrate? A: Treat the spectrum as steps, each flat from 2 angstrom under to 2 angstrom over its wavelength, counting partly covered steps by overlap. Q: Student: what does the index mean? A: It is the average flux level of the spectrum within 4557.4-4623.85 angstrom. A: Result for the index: 283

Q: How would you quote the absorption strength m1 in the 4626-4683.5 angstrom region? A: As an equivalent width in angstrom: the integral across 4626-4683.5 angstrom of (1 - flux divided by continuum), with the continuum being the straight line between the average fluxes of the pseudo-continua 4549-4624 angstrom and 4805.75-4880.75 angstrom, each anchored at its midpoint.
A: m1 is 0.8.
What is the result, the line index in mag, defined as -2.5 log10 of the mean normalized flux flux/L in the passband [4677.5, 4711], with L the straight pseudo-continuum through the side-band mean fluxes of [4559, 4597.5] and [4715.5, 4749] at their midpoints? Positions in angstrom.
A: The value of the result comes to 0.05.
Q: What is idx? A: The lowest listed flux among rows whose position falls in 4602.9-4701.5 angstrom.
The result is 257.7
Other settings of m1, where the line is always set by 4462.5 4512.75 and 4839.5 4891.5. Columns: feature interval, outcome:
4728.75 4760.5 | -3.3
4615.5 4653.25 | -2.5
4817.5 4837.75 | -2.5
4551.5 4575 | -1.5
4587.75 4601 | -0.5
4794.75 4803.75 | -0.9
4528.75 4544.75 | 0.3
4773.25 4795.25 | -2.1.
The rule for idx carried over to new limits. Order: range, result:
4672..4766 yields 260.3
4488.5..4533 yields 251.6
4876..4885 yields 273.1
